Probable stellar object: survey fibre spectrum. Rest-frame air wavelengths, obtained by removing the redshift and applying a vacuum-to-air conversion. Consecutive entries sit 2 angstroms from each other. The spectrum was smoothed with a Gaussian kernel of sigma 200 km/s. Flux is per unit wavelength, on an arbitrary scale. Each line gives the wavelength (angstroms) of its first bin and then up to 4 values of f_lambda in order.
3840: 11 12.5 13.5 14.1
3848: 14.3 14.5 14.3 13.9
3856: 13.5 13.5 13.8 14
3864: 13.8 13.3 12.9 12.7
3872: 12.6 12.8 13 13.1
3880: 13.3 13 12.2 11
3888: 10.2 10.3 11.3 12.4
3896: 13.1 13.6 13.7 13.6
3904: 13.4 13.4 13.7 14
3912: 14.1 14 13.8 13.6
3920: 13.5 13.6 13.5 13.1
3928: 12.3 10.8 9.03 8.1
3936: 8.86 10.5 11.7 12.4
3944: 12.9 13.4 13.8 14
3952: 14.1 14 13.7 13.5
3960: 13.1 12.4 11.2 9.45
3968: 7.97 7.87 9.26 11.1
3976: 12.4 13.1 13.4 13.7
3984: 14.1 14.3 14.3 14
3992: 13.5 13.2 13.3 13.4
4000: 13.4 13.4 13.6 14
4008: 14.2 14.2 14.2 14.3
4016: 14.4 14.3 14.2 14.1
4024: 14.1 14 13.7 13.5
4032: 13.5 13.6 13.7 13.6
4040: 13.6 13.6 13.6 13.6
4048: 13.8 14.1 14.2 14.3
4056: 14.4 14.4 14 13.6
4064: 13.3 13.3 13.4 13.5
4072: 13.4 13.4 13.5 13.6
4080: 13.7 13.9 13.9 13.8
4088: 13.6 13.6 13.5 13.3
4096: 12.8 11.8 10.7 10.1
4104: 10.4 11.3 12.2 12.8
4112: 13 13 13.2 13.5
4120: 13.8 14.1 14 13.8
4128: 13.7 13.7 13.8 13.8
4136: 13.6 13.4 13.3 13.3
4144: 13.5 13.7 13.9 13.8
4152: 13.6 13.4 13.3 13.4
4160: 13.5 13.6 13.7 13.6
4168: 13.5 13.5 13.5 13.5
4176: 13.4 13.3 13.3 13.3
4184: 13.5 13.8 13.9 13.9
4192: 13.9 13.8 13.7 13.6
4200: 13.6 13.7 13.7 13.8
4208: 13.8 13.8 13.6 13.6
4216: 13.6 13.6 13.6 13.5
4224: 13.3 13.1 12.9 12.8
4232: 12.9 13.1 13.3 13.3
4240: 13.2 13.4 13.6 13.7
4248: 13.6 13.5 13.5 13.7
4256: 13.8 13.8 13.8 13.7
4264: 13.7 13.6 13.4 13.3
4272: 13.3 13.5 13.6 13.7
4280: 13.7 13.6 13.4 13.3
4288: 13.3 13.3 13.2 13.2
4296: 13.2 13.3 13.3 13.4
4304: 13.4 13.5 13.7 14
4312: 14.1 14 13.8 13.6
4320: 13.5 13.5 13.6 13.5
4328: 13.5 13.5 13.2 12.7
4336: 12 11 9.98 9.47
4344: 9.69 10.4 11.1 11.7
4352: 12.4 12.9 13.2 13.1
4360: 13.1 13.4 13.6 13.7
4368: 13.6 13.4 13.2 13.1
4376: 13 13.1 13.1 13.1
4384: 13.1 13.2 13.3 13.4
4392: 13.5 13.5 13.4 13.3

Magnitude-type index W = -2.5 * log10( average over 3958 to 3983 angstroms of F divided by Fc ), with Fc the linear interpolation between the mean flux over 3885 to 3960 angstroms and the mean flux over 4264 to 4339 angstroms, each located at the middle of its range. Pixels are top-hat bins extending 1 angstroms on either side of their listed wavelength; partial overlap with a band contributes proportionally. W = 0.123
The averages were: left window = 12.6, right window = 13.4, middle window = 11.3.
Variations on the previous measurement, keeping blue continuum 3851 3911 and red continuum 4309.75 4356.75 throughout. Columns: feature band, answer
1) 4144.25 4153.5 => -0.08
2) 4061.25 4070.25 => -0.05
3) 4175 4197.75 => -0.08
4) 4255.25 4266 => -0.10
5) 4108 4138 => -0.07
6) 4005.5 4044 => -0.09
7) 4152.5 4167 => -0.07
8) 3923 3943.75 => 0.17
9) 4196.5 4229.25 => -0.08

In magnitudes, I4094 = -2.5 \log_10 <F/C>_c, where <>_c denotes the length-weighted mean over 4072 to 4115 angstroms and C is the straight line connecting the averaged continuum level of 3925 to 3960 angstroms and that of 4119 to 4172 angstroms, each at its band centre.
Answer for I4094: 0.04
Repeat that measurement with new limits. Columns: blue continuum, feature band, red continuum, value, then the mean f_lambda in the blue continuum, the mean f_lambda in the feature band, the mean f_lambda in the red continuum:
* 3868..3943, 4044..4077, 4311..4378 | -0.10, 12.4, 13.8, 12.7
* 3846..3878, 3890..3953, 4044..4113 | 0.07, 13.5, 12.6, 13.2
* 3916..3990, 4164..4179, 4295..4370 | -0.08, 12.2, 13.5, 12.8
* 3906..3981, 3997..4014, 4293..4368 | -0.13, 12.2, 13.8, 12.8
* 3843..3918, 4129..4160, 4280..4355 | -0.05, 13.2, 13.6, 12.8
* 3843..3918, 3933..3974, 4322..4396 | 0.13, 13.2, 11.6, 12.7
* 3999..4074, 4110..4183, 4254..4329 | 0.01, 13.8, 13.5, 13.5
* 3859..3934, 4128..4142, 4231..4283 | -0.03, 12.8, 13.6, 13.5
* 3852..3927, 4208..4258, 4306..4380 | -0.05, 13.1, 13.4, 12.8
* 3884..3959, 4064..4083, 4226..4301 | -0.05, 12.6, 13.5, 13.4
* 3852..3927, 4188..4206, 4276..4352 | -0.07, 13.1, 13.8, 12.9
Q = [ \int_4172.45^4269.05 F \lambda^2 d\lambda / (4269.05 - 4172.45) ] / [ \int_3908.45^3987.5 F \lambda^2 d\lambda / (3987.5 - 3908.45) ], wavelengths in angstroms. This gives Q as 1.3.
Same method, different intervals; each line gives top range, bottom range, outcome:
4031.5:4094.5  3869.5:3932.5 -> 1.16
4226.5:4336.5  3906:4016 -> 1.23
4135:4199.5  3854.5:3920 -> 1.20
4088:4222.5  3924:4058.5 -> 1.11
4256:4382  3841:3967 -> 1.25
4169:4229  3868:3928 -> 1.22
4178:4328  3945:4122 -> 1.14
